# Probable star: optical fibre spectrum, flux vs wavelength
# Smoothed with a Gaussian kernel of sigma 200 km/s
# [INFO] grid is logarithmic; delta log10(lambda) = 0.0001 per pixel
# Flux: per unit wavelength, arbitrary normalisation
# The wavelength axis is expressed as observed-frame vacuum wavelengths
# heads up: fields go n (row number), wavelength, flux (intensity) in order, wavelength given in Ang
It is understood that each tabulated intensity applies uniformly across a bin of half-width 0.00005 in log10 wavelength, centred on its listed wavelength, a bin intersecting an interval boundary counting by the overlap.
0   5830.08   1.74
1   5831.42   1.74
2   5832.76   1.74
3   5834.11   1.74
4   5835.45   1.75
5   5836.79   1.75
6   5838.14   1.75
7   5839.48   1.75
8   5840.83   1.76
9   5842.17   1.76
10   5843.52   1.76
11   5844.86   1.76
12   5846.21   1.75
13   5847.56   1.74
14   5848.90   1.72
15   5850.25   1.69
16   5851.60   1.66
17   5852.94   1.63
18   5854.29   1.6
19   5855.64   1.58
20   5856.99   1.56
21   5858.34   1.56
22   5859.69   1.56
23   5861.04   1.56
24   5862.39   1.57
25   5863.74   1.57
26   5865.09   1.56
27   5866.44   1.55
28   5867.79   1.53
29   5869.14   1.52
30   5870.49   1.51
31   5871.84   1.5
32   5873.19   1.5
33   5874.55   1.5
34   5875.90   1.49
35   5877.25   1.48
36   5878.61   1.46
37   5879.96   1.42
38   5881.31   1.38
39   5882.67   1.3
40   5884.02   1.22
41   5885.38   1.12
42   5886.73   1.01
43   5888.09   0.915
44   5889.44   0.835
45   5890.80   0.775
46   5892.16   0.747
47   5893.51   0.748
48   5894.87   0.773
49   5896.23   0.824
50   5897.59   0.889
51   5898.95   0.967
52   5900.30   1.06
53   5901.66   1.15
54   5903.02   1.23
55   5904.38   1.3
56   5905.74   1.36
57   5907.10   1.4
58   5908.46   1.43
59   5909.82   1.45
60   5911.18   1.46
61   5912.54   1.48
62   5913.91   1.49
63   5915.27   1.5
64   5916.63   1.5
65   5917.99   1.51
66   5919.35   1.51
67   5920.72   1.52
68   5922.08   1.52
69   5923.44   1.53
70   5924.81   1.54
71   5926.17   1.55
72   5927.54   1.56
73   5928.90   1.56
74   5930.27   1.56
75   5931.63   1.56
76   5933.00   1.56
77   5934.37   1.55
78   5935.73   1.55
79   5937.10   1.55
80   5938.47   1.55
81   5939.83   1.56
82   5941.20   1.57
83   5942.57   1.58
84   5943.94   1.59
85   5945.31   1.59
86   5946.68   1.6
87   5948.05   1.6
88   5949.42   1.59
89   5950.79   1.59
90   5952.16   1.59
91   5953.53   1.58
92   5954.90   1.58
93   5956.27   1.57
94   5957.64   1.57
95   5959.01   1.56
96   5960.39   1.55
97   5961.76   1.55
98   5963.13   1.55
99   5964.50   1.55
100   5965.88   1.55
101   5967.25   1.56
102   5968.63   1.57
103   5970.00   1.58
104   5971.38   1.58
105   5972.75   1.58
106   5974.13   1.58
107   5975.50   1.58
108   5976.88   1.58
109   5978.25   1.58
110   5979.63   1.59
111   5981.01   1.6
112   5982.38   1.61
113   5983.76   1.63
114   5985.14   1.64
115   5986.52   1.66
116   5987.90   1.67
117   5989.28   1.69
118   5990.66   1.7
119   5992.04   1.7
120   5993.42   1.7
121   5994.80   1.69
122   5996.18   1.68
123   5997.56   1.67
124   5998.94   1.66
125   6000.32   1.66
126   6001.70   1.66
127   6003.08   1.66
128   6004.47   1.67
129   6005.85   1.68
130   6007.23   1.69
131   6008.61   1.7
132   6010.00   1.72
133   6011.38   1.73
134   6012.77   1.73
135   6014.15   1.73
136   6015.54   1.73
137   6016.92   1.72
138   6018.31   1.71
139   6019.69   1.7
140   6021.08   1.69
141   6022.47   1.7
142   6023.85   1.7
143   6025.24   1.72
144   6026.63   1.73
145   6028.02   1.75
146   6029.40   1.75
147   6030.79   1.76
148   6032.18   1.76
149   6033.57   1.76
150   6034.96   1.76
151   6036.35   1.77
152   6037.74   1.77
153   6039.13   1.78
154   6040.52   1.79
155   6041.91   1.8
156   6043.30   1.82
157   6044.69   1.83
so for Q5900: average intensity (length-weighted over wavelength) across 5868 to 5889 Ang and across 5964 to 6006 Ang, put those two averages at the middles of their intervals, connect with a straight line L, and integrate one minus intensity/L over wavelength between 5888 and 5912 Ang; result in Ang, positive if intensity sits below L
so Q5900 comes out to 5.7 Ang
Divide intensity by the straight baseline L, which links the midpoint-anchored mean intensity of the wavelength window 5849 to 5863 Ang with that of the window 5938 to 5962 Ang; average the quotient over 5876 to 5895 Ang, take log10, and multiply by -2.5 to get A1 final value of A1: 0.40 mag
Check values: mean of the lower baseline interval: 1.6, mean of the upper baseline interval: 1.58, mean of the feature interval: 1.11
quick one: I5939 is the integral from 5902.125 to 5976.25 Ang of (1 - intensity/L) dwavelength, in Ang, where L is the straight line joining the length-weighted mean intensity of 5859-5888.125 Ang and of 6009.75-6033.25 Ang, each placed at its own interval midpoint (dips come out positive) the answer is 1.41 Ang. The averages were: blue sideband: 1.43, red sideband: 1.73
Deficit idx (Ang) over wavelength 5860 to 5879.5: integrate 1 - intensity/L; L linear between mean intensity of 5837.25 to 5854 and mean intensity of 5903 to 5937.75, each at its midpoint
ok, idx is 1.5 Ang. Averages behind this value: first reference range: 1.72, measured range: 1.52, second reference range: 1.49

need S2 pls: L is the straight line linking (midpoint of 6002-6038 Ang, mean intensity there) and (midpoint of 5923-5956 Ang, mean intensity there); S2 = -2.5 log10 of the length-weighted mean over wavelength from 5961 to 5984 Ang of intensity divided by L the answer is 0.04 mag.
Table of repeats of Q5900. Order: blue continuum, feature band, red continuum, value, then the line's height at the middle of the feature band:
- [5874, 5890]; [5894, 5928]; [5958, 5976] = 0.9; 1.37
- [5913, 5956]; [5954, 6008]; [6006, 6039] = 0.9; 1.65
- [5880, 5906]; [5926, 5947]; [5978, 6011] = -4.2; 1.31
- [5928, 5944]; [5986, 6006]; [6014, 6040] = 0.0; 1.68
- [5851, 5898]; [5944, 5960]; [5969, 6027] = -0.5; 1.54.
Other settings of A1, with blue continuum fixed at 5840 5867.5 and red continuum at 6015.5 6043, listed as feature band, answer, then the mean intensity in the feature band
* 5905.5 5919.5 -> 0.147 mag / 1.46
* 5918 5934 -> 0.097 mag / 1.54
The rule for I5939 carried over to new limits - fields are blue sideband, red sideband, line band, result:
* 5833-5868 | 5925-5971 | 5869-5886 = 2.3 Ang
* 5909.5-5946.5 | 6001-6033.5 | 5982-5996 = -0.1 Ang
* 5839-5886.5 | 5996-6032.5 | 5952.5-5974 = 1.1 Ang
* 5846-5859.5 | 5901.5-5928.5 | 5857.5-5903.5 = 9.0 Ang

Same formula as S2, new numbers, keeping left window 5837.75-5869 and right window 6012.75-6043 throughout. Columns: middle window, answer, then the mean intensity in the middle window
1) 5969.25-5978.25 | 0.087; 1.58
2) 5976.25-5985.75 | 0.073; 1.6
